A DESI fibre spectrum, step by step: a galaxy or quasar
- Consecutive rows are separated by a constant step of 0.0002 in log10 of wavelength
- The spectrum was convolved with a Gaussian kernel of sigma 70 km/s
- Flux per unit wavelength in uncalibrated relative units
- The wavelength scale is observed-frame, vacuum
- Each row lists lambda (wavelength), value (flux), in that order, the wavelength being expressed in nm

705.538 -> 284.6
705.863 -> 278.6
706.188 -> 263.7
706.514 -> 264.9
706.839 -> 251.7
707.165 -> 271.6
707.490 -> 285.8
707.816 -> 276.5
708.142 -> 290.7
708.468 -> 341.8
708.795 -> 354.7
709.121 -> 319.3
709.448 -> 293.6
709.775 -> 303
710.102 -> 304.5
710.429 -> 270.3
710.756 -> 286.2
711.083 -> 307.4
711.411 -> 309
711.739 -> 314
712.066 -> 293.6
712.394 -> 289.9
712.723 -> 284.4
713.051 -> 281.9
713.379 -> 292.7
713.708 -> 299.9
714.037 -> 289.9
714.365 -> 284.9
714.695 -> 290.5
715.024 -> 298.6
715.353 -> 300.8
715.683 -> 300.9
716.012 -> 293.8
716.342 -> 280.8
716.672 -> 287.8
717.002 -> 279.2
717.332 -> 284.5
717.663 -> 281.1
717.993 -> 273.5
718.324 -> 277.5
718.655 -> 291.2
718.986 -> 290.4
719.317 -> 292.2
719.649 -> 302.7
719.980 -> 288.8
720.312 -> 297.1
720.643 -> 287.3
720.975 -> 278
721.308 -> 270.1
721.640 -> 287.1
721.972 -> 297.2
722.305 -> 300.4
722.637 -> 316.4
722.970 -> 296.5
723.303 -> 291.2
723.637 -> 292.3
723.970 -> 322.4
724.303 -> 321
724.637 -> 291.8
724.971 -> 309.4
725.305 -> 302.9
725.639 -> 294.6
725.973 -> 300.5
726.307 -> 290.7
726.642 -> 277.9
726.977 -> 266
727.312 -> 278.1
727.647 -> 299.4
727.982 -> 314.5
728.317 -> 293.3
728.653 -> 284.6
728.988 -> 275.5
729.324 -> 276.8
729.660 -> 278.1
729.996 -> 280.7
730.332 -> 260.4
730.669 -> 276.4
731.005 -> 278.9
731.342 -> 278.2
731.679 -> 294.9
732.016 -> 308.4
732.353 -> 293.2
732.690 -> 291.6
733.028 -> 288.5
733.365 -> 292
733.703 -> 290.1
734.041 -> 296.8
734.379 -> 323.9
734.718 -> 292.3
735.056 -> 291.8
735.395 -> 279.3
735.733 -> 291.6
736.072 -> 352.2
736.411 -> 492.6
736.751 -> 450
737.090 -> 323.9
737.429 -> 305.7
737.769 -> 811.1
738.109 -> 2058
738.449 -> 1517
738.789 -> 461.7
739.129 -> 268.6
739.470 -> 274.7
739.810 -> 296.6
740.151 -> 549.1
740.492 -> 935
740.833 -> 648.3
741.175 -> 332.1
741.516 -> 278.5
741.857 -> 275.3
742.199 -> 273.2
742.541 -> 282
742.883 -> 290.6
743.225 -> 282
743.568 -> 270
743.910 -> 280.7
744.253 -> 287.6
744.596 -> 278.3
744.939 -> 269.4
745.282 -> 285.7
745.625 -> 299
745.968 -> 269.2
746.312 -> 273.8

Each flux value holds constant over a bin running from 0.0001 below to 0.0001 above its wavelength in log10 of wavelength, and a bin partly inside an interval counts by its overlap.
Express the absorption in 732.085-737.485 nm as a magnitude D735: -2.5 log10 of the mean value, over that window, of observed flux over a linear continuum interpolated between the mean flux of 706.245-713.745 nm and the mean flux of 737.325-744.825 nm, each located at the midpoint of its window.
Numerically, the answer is 0.40 mag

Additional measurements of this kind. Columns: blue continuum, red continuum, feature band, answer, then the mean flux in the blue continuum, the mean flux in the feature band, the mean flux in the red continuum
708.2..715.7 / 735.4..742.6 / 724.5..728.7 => 0.42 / 300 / 293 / 544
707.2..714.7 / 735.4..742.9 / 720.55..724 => 0.32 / 298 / 293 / 534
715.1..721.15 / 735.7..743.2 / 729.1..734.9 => 0.48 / 288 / 288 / 534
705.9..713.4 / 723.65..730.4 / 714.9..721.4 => 0.02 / 293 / 288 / 291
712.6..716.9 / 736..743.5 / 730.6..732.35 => 0.49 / 291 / 289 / 533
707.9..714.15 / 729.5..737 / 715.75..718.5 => 0.07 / 301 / 283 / 309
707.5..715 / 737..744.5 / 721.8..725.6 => 0.27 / 299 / 303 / 513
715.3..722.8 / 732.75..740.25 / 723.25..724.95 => 0.14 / 289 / 305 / 488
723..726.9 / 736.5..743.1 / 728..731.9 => 0.34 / 299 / 282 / 556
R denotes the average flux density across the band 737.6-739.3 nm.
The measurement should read 1.02e+03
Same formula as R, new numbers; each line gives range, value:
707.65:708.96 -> 316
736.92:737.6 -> 316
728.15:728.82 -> 289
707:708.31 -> 281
